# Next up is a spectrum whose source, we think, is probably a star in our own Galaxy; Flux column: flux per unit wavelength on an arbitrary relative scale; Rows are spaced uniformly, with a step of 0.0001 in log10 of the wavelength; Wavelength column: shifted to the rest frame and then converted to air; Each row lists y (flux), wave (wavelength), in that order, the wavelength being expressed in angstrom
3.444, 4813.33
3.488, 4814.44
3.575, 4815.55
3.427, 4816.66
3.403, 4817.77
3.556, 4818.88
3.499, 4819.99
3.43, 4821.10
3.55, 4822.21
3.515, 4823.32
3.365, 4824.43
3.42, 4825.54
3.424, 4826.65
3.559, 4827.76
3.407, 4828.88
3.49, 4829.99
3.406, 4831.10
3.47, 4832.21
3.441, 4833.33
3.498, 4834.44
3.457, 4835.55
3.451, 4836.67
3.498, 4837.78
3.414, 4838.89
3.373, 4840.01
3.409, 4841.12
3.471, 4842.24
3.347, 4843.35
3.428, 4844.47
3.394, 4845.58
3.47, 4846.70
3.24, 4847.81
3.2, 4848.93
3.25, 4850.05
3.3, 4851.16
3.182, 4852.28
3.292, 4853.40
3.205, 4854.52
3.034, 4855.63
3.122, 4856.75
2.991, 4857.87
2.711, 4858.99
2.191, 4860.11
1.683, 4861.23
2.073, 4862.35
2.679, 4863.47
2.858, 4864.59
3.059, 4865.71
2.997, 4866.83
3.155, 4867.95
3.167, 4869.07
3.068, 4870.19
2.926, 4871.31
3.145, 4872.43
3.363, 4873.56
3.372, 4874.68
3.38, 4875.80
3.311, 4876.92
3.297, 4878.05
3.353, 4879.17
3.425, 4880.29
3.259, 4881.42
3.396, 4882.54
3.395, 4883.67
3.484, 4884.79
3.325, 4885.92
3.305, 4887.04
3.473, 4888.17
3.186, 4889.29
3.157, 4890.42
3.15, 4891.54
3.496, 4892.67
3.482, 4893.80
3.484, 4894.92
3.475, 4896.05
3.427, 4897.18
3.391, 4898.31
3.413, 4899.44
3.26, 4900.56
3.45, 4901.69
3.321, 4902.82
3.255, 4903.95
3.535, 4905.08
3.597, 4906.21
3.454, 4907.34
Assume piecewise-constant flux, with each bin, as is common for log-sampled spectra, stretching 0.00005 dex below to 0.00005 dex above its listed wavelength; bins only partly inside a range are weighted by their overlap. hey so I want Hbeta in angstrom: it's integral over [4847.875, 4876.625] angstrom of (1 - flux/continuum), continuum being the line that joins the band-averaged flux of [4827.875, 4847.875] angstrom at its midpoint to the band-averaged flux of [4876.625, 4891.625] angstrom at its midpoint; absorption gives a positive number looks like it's 3.35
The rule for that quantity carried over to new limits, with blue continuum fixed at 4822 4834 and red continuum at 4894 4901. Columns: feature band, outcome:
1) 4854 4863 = 2.1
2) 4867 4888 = 0.9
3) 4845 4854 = 0.4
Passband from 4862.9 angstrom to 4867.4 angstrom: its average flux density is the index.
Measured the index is 2.9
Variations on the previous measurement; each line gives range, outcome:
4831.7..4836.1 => 3.47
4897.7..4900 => 3.4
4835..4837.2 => 3.44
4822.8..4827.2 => 3.43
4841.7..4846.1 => 3.41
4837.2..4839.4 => 3.47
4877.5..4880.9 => 3.36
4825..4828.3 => 3.47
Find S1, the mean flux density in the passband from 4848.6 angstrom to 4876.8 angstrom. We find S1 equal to 2.98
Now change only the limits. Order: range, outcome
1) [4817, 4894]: 3.25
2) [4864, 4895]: 3.26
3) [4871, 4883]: 3.3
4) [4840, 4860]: 3.22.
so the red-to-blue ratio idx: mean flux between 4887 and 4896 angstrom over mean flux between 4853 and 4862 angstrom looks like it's 1.2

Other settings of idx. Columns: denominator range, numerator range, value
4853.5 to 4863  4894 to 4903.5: 1.28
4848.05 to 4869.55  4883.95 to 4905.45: 1.16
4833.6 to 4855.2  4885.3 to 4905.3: 1.00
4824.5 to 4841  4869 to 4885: 0.95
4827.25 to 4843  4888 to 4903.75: 0.97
